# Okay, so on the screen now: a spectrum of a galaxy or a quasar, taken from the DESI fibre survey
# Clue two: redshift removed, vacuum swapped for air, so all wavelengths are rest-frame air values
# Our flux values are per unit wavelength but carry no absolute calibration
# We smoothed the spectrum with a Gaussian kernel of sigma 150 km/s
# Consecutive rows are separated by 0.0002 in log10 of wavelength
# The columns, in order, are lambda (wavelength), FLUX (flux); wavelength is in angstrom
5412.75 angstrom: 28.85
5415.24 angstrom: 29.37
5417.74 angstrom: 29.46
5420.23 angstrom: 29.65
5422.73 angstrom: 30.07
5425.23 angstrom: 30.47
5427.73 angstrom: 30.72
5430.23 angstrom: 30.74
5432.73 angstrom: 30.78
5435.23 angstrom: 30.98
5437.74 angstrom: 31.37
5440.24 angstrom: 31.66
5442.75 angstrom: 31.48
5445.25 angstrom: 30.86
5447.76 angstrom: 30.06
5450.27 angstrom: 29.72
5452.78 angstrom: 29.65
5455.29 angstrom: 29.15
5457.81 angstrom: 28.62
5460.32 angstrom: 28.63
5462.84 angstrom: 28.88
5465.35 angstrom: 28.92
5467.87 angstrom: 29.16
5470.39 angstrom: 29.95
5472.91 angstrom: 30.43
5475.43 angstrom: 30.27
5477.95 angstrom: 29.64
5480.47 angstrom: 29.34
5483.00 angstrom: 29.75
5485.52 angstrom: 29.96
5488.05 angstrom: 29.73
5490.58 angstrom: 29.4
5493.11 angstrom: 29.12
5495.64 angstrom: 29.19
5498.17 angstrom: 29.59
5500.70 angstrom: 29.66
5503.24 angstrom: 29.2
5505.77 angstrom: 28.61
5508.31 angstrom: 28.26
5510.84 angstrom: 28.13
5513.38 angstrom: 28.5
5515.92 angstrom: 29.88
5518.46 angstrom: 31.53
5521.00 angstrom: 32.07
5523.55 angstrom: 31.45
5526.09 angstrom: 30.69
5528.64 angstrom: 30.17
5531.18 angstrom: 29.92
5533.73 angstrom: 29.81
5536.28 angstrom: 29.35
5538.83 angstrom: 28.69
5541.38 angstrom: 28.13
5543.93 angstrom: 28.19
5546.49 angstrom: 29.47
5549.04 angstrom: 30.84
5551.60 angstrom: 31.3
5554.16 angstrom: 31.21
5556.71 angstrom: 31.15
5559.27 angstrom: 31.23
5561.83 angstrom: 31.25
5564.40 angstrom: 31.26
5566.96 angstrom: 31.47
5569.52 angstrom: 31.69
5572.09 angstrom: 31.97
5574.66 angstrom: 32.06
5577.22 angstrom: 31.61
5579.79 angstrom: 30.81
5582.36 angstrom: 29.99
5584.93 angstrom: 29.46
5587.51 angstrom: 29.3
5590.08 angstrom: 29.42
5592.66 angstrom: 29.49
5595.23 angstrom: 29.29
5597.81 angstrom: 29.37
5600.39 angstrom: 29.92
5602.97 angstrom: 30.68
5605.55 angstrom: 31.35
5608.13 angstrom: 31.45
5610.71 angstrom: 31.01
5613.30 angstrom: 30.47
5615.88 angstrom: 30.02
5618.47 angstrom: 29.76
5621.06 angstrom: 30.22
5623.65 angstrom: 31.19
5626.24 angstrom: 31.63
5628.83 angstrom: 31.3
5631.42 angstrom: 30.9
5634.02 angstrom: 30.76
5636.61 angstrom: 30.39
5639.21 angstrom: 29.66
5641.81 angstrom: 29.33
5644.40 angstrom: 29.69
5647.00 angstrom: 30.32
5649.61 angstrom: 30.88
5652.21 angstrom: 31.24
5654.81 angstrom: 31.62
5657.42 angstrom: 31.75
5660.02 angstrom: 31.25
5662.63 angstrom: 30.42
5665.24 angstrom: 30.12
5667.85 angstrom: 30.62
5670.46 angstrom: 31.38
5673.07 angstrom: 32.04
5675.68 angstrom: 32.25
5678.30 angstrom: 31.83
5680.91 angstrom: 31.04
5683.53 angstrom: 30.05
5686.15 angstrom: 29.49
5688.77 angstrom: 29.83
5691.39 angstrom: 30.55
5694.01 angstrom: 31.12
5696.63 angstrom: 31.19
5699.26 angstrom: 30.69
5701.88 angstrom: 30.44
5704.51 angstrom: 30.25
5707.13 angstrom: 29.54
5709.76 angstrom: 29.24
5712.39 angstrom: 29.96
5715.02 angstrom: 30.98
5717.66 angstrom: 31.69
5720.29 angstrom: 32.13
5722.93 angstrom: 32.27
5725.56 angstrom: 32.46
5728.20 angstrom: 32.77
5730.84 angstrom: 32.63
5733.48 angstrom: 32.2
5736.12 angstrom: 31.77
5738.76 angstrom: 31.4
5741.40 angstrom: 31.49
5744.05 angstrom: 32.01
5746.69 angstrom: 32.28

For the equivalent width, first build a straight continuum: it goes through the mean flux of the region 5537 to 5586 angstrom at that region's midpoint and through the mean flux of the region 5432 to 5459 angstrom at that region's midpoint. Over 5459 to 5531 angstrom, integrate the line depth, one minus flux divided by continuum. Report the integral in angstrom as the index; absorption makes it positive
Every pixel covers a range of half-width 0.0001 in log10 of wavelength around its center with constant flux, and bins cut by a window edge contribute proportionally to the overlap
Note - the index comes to 2.0 angstrom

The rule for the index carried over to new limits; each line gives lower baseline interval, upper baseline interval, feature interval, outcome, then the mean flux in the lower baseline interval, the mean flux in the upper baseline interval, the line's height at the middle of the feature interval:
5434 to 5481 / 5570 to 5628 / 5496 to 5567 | 0.5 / 29.9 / 30.5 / 30.2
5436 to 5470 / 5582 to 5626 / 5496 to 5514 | 0.7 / 29.9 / 30.2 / 30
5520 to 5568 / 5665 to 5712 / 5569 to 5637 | -0.2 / 30.4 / 30.6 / 30.5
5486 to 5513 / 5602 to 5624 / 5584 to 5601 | 0.5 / 29.1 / 30.7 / 30.4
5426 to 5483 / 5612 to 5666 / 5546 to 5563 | -0.4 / 30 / 30.6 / 30.4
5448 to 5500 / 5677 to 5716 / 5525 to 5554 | 0.0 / 29.5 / 30.4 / 29.7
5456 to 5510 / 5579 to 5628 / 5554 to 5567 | -0.6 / 29.3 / 30.3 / 29.9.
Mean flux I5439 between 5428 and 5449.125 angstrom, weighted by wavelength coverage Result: 31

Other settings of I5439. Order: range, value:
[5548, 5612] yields 30.7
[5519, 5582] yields 30.7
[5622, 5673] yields 30.8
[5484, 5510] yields 29.3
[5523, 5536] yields 30.3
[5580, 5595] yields 29.6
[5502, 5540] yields 29.8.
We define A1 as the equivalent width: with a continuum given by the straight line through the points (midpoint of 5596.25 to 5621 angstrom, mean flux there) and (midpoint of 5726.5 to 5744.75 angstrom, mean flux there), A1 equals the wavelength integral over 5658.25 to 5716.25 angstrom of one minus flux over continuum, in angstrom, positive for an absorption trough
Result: 1.4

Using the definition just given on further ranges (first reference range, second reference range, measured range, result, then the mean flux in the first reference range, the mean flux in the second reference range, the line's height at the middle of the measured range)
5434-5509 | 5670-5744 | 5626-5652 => 0.2 angstrom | 29.7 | 31.2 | 30.8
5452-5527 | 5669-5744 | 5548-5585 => -1.3 angstrom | 29.6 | 31.2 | 30.1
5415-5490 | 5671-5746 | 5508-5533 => 0.2 angstrom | 30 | 31.2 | 30.3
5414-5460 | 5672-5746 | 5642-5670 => 0.2 angstrom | 30.2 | 31.2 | 31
